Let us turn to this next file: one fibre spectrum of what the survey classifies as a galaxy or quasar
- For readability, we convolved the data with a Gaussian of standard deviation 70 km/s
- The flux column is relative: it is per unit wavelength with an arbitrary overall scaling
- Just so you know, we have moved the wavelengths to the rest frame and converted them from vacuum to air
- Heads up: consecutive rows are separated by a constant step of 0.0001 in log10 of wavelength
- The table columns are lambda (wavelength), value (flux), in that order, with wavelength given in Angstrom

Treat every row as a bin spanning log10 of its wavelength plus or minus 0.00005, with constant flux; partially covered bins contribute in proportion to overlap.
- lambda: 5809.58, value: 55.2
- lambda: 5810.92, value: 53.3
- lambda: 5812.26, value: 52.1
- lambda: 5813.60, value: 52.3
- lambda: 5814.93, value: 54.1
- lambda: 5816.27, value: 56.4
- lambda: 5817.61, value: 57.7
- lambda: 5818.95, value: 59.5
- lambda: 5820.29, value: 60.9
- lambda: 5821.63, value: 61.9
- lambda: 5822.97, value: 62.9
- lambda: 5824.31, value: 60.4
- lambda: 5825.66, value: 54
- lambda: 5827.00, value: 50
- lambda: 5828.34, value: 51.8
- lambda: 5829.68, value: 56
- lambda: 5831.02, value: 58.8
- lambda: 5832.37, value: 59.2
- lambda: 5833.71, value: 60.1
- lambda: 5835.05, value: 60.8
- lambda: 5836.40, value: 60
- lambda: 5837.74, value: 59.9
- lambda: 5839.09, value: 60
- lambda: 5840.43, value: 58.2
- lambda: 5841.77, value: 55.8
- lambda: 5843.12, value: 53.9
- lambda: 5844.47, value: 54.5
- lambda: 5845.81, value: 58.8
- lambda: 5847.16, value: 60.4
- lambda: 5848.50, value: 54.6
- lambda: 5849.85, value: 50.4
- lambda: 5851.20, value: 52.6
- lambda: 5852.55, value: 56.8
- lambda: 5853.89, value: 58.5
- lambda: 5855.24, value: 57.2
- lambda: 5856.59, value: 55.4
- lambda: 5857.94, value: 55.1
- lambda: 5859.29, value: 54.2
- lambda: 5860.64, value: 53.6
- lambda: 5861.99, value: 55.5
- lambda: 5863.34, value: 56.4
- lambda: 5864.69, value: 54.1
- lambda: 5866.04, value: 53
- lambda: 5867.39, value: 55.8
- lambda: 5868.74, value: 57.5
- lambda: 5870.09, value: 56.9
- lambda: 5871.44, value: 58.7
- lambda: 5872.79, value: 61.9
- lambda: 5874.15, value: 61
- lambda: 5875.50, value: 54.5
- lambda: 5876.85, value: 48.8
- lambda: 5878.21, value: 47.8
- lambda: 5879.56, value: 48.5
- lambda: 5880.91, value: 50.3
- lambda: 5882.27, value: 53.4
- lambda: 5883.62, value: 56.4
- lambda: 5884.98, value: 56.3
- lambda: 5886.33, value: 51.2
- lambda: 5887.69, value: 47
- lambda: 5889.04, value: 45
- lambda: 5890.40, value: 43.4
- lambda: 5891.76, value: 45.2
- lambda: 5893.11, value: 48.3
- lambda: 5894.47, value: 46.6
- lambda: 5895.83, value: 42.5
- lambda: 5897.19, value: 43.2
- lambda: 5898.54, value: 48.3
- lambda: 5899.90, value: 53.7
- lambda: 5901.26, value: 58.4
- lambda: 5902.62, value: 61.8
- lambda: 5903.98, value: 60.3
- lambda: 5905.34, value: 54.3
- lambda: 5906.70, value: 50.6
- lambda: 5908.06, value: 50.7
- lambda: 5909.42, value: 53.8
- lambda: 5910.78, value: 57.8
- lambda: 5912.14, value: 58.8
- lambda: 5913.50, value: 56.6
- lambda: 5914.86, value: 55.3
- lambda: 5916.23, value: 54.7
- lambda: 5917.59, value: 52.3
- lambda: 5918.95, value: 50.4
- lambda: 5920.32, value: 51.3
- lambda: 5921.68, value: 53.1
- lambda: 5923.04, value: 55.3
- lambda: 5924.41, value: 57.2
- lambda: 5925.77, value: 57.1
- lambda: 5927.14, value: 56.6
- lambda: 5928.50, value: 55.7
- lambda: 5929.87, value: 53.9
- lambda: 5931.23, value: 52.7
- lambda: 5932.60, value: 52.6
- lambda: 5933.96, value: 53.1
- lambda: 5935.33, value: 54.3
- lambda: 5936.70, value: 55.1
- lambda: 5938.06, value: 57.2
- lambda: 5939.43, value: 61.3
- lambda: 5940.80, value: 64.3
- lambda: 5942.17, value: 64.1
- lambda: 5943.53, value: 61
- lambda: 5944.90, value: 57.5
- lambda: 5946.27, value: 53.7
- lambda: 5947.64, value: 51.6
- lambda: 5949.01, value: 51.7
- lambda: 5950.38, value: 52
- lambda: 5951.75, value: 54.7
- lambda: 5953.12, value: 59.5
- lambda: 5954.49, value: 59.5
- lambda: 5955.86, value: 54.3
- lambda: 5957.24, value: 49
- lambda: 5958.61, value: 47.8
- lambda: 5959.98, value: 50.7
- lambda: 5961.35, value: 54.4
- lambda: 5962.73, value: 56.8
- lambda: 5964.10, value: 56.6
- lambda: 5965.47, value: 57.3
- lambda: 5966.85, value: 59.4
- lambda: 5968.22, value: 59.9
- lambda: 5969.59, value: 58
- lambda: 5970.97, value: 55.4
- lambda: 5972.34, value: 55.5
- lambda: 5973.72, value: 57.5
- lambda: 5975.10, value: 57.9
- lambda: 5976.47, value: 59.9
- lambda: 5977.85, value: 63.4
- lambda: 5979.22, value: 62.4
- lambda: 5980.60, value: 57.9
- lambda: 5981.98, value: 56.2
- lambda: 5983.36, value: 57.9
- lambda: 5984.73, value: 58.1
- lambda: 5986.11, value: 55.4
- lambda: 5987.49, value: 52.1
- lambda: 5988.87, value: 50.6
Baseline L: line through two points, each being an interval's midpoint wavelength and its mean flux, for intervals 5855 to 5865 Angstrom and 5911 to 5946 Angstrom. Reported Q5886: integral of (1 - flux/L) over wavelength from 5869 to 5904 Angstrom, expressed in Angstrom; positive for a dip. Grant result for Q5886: 2.31 Angstrom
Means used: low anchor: 55.1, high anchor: 56.1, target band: 51.8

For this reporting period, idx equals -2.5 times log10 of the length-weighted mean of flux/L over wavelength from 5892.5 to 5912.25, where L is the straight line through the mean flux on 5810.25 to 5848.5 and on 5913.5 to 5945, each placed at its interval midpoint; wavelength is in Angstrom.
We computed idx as 0.076 mag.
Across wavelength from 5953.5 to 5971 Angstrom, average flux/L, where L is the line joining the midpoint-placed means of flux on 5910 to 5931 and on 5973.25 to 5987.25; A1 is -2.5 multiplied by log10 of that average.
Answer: 0.04 mag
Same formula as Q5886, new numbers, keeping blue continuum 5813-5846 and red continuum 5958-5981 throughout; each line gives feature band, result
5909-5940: 1.2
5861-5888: 1.4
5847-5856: 0.3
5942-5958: 0.5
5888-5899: 2.3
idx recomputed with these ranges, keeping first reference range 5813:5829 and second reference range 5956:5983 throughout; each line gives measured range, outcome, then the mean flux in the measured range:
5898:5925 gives 0.04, 54.7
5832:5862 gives 0.00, 56.8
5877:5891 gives 0.14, 49.9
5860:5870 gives 0.03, 55.3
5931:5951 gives 0.01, 56.2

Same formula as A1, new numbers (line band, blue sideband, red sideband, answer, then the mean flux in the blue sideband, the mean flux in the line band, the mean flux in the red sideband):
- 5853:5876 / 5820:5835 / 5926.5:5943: 0.02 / 57.9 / 56.5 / 56.8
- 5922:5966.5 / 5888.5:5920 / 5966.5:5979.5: 0.01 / 51.8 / 55.6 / 58.8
